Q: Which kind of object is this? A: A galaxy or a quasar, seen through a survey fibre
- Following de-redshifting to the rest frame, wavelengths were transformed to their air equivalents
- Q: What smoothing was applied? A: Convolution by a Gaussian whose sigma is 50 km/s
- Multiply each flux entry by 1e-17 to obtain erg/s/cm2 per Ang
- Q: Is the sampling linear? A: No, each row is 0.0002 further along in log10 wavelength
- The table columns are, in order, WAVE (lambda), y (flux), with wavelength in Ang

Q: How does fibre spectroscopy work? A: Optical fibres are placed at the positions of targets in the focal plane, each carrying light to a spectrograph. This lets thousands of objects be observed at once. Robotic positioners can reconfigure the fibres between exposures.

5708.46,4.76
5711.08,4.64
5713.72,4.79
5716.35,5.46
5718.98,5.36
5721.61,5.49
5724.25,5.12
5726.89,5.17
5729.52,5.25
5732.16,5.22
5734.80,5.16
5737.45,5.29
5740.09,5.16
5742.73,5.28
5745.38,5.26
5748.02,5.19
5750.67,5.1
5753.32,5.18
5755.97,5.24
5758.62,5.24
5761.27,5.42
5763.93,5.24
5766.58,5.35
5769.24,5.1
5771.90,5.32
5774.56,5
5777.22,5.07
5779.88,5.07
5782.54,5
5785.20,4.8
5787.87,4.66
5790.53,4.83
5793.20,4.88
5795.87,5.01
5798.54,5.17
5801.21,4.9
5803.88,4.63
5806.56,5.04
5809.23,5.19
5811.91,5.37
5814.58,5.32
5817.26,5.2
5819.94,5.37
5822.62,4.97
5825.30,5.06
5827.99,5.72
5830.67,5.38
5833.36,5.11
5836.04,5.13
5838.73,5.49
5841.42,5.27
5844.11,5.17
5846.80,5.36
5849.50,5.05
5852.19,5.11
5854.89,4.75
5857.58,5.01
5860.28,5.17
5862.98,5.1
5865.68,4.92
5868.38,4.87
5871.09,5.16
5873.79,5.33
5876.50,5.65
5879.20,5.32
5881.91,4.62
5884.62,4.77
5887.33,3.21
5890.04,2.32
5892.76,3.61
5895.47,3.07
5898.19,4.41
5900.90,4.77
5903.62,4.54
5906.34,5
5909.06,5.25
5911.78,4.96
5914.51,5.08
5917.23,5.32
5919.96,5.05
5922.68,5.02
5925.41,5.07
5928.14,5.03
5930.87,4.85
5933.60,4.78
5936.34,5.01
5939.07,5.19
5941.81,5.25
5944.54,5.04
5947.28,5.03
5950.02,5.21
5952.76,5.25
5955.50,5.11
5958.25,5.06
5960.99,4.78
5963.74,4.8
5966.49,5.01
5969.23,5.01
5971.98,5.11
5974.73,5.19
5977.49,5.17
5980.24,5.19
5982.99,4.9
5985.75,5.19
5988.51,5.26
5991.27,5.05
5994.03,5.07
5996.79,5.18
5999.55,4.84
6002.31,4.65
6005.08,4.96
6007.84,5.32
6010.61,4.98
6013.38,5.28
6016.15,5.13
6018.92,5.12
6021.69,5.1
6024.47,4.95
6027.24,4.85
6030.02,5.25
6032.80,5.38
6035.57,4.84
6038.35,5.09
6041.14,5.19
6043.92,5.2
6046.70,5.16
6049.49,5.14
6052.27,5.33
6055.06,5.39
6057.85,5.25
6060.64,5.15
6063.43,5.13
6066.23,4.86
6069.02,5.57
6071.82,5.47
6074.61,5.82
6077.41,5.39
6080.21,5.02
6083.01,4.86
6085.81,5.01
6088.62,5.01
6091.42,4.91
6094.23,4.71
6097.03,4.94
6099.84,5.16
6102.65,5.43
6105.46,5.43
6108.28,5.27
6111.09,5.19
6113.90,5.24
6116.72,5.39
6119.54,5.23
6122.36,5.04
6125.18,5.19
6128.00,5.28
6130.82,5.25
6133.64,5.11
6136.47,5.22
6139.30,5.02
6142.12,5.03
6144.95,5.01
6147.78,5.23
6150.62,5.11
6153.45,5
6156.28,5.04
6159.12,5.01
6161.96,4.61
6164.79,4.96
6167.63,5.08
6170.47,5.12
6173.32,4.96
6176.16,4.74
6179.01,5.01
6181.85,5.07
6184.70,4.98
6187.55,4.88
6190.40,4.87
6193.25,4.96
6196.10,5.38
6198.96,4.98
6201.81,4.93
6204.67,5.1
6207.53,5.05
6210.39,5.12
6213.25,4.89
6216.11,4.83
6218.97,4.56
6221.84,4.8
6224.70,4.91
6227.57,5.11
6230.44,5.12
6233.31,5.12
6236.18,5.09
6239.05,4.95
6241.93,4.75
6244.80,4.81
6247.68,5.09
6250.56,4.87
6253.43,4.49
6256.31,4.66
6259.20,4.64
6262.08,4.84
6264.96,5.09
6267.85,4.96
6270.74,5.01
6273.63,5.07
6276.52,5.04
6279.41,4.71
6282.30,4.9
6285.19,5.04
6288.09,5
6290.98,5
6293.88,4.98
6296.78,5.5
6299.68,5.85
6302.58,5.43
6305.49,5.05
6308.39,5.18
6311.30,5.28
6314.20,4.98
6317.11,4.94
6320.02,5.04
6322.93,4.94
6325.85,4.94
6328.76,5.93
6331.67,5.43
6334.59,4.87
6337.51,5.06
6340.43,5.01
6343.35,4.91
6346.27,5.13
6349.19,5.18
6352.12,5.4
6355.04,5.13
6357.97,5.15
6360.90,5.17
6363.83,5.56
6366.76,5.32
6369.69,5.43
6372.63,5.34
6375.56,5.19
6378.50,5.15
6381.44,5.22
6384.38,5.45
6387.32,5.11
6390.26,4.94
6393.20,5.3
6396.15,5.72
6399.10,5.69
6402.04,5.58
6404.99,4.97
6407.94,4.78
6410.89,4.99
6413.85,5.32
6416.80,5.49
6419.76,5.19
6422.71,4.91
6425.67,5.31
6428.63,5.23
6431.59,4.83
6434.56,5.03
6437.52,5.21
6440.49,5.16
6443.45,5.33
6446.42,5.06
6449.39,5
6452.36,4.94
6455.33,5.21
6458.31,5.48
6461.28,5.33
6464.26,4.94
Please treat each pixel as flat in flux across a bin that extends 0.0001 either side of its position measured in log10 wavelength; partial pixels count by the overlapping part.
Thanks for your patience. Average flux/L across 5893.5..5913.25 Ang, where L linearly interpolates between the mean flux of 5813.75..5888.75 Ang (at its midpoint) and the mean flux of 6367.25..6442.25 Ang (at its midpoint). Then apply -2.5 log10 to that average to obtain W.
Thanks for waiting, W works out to 0.13 mag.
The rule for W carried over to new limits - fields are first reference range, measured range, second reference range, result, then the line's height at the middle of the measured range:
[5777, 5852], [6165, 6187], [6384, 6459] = 0.04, 5.16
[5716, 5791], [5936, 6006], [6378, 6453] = 0.03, 5.18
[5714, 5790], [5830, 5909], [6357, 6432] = 0.09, 5.19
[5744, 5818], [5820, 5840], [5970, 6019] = -0.04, 5.1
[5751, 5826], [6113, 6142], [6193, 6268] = -0.05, 4.97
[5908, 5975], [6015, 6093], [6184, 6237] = -0.03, 5.02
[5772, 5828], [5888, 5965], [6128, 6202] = 0.06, 5.04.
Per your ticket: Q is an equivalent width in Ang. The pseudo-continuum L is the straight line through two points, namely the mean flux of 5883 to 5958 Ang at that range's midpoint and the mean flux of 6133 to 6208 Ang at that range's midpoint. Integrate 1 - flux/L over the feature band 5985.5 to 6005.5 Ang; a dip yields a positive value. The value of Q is -0.9 Ang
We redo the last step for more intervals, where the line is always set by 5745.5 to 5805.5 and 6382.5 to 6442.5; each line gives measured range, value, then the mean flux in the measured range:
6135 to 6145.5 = 0.15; 5.07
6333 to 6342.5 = 0.39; 4.98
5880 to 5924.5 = 5.59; 4.46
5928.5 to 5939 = 0.35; 4.93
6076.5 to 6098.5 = 0.71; 4.97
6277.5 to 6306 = 0.20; 5.15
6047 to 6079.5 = -1.10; 5.31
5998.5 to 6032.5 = 0.48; 5.05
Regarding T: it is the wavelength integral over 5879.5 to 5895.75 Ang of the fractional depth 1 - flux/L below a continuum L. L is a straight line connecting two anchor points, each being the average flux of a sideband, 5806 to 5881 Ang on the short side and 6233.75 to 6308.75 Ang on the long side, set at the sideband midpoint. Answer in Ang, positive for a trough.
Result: 4.5 Ang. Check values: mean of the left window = 5.2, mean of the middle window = 3.75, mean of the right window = 5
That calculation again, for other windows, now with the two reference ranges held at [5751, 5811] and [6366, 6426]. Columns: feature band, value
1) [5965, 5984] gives 0.1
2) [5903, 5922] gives 0.2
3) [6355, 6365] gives 0.0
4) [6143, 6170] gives 0.9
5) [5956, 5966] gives 0.4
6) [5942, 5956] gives -0.1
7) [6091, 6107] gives 0.2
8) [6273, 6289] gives 0.8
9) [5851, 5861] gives 0.2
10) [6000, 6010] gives 0.3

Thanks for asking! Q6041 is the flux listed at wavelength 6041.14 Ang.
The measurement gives 5.19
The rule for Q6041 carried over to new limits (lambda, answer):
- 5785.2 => 4.8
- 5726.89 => 5.17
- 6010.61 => 4.98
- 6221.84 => 4.8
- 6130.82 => 5.25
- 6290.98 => 5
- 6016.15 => 5.13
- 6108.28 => 5.27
